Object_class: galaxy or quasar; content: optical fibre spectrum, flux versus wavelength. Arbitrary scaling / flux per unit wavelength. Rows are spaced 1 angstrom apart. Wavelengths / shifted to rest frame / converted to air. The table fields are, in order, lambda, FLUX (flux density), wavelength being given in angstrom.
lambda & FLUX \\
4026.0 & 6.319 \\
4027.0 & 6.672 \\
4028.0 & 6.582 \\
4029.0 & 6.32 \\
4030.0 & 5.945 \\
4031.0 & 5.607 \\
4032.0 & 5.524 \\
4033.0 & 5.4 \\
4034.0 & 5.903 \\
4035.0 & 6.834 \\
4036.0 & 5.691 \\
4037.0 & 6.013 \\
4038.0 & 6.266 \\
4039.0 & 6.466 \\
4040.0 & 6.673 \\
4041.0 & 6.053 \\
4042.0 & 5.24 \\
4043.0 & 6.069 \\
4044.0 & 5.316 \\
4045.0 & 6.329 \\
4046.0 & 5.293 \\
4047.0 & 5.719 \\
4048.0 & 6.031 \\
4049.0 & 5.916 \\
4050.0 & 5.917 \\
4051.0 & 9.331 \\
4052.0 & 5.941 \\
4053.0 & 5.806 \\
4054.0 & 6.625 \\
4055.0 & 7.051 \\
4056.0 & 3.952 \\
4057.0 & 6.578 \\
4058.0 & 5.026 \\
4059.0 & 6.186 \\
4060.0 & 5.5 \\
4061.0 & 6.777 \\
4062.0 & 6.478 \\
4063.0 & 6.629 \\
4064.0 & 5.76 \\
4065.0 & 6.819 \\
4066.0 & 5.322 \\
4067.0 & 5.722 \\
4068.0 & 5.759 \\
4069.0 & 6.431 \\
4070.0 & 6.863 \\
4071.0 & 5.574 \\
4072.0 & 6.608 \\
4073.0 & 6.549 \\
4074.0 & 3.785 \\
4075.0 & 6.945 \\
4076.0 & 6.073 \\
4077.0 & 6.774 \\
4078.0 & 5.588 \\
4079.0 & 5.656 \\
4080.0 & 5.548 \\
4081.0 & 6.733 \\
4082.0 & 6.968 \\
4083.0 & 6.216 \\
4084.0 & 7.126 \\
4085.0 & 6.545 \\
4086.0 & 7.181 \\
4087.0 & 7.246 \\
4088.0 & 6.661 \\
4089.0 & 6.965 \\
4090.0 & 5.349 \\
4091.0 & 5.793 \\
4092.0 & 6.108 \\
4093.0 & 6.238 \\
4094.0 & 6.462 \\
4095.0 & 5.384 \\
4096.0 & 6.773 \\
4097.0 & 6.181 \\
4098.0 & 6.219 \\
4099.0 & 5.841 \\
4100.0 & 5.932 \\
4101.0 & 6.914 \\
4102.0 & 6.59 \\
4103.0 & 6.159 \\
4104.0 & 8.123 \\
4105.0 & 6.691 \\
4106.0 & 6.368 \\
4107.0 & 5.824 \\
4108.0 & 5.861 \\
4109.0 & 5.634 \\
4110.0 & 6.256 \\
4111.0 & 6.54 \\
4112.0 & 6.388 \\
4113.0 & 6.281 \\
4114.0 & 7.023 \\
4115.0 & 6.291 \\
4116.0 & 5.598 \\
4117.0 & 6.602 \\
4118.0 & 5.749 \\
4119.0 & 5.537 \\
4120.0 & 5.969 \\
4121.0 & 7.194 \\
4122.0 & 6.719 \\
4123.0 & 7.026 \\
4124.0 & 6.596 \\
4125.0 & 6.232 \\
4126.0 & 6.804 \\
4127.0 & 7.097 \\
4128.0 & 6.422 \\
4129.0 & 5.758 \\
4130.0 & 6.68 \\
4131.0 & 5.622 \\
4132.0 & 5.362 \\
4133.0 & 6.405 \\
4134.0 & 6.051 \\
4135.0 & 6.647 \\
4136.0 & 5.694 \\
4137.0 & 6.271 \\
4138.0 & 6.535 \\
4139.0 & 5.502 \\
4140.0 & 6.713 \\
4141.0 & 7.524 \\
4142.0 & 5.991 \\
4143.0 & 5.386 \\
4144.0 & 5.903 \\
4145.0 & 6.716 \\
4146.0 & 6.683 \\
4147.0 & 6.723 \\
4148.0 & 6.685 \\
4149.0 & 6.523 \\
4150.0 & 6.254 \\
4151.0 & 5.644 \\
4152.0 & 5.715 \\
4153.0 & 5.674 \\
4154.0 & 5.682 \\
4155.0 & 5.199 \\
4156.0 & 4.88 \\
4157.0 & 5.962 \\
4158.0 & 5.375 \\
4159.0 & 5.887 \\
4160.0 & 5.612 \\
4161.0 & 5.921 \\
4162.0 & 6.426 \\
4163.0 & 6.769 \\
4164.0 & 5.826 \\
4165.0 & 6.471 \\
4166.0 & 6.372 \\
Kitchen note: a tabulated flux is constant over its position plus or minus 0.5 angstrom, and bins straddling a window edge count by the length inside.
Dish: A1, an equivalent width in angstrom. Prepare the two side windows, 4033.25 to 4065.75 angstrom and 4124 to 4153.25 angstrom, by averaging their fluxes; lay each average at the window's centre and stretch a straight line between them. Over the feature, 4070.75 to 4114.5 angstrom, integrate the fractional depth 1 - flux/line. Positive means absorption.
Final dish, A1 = -0.9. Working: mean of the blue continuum 6.12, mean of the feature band 6.31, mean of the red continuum 6.26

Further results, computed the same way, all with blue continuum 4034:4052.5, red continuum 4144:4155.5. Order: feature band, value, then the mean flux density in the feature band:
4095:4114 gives -0.7 angstrom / 6.36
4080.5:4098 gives -0.9 angstrom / 6.46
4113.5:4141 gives -0.8 angstrom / 6.32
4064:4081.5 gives 0.3 angstrom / 6.04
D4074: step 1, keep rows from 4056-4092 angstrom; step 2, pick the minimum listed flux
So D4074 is 3.785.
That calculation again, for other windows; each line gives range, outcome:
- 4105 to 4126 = 5.537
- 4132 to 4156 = 4.88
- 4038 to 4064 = 3.952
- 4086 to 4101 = 5.349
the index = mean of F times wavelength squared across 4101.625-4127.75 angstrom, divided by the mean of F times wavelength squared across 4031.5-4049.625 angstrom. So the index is 1.12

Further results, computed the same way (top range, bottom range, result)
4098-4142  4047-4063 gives 1.06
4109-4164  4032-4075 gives 1.06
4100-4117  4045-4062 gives 1.07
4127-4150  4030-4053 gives 1.09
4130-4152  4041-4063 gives 1.07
